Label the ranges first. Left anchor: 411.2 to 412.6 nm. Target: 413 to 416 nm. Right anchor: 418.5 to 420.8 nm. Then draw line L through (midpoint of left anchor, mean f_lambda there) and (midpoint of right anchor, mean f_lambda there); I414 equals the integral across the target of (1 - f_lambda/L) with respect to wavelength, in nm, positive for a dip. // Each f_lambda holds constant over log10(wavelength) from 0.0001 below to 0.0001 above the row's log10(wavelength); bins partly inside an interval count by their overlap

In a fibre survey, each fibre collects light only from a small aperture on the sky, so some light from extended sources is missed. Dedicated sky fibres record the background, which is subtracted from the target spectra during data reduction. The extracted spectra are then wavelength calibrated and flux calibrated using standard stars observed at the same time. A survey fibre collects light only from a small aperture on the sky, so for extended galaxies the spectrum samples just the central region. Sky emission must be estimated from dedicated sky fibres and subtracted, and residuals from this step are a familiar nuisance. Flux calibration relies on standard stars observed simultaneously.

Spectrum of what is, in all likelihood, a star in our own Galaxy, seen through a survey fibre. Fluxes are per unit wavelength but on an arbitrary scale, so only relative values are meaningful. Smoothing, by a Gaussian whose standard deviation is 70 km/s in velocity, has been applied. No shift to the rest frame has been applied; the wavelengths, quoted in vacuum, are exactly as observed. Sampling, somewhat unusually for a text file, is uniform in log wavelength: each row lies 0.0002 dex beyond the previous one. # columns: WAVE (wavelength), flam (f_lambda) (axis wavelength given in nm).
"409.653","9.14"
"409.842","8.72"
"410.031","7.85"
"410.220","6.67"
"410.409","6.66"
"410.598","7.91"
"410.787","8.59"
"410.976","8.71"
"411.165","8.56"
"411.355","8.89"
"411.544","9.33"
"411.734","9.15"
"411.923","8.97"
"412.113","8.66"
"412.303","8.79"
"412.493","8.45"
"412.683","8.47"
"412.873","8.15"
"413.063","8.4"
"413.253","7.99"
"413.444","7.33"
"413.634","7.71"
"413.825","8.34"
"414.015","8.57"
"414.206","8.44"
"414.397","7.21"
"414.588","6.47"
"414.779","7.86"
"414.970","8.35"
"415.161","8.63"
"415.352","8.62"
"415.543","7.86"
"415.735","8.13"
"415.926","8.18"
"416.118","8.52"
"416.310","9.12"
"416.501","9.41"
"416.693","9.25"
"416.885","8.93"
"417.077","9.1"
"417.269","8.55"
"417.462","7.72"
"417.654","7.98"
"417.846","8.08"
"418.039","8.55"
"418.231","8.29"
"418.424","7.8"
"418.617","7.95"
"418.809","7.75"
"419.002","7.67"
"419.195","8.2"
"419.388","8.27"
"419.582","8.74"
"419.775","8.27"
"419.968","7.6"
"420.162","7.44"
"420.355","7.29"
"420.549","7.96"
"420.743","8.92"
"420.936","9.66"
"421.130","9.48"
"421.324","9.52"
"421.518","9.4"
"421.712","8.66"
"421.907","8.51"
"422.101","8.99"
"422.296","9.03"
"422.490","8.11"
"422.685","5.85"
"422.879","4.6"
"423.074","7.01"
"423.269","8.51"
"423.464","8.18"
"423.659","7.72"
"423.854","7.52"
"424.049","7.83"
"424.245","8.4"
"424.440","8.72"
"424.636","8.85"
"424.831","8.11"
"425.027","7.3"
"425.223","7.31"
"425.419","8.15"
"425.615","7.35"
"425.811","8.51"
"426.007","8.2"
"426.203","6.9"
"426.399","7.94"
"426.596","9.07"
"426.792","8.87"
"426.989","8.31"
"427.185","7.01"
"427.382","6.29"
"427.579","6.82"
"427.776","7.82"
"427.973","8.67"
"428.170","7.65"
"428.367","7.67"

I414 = 0.20 nm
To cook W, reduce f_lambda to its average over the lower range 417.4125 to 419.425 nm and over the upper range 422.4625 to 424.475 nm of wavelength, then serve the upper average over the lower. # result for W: 0.93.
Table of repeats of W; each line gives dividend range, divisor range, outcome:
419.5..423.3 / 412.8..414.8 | 1.04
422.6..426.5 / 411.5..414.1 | 0.91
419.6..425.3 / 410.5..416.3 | 0.97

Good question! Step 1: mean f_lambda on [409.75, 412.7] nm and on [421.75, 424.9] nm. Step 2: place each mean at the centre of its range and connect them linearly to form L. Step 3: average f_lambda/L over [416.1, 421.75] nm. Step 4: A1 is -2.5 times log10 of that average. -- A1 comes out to -0.05 mag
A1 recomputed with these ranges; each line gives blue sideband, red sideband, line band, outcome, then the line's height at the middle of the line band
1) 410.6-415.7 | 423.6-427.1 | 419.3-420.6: 0.03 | 8.17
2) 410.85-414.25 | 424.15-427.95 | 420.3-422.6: -0.09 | 8.11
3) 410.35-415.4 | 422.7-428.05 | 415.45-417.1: -0.07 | 8.13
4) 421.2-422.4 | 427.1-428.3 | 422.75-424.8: 0.10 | 8.47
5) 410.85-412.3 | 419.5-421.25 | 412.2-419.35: 0.05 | 8.65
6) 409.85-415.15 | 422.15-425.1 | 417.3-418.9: -0.01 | 7.96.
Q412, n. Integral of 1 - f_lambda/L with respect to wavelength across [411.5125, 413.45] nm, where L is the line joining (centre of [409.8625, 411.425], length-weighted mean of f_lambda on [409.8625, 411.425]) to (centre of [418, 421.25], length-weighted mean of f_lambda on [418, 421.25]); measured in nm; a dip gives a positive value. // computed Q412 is -0.12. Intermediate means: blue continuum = 8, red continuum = 8.23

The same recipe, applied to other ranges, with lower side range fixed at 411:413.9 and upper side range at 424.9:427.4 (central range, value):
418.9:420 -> 0.00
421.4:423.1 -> 0.04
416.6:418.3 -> -0.05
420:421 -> -0.01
